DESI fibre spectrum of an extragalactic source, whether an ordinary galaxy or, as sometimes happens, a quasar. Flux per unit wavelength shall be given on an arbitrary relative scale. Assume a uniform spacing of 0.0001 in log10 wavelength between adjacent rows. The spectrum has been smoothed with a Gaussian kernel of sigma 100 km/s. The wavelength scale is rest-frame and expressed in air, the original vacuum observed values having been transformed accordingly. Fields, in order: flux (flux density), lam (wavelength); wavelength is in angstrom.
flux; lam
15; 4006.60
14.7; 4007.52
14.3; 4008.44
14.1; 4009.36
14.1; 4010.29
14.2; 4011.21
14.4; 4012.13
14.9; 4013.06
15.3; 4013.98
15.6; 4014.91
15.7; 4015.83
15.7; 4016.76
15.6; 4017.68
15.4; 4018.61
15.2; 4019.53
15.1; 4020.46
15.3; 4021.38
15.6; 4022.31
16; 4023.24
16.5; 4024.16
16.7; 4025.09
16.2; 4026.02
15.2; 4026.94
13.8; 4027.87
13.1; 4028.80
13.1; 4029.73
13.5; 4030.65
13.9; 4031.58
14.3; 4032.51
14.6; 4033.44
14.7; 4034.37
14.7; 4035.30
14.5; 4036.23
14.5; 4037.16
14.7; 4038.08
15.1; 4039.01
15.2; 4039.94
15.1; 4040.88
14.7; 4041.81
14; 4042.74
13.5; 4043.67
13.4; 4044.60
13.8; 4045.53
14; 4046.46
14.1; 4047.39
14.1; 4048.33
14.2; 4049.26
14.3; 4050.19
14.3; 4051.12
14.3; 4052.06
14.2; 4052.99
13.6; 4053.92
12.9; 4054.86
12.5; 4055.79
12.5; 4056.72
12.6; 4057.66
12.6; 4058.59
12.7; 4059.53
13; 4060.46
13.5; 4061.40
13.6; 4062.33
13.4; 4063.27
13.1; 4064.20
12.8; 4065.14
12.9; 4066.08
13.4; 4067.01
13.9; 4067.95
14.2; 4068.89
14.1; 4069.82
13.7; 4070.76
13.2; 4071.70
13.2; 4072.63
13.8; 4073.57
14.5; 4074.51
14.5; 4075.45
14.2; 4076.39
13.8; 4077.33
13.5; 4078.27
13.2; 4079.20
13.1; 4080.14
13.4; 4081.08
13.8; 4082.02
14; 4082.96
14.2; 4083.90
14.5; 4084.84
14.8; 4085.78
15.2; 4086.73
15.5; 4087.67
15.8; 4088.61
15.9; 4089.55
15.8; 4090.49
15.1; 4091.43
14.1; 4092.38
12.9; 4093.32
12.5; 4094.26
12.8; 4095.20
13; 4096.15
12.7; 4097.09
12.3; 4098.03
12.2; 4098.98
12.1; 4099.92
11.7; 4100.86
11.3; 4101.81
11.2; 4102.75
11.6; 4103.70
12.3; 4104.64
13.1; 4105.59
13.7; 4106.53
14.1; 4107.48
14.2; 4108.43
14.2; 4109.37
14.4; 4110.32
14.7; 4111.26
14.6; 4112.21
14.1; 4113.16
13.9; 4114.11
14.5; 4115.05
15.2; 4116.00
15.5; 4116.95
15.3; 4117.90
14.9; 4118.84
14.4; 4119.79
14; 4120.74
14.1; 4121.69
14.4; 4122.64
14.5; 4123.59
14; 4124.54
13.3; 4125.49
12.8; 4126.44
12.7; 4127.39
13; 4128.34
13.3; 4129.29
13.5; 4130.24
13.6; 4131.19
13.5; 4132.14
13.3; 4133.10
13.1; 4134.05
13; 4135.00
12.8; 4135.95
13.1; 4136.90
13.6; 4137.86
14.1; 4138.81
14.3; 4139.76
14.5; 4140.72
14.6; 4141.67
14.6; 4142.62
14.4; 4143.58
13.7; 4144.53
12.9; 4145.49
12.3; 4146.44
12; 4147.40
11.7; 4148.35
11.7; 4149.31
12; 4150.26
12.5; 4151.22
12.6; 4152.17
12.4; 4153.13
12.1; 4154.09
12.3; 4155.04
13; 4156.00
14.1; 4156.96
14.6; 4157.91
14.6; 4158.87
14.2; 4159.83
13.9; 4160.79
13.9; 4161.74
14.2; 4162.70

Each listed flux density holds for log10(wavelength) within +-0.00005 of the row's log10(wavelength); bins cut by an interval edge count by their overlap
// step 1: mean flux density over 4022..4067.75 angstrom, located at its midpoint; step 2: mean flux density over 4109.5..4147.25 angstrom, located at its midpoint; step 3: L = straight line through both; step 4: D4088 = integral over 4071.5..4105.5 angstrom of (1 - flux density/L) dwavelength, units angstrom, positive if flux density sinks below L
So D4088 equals 1.0 angstrom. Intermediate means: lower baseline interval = 14.1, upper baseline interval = 13.9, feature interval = 13.5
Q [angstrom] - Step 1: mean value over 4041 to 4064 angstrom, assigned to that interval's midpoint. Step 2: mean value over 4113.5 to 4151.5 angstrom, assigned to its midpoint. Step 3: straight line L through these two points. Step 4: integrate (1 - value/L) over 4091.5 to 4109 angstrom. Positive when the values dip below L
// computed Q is 1.14 angstrom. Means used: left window 13.6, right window 13.6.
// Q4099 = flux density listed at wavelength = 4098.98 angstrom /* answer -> 12.2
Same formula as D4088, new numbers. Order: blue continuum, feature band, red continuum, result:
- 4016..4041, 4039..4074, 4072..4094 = 2.3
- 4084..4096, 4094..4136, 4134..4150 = 1.4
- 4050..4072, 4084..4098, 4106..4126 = -0.3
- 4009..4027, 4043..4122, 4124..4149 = 3.0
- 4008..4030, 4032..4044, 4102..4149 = 0.2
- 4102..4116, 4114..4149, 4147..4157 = -2.1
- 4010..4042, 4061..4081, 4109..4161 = 1.1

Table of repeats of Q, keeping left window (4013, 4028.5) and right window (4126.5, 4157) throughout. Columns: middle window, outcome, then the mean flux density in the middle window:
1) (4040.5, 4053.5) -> 0.7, 14.1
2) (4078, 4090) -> -0.1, 14.4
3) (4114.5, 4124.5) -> -0.8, 14.6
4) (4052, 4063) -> 1.2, 13.1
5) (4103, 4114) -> 0.1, 13.7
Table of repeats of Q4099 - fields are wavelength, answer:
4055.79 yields 12.5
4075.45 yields 14.5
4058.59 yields 12.6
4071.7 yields 13.2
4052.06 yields 14.3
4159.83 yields 14.2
